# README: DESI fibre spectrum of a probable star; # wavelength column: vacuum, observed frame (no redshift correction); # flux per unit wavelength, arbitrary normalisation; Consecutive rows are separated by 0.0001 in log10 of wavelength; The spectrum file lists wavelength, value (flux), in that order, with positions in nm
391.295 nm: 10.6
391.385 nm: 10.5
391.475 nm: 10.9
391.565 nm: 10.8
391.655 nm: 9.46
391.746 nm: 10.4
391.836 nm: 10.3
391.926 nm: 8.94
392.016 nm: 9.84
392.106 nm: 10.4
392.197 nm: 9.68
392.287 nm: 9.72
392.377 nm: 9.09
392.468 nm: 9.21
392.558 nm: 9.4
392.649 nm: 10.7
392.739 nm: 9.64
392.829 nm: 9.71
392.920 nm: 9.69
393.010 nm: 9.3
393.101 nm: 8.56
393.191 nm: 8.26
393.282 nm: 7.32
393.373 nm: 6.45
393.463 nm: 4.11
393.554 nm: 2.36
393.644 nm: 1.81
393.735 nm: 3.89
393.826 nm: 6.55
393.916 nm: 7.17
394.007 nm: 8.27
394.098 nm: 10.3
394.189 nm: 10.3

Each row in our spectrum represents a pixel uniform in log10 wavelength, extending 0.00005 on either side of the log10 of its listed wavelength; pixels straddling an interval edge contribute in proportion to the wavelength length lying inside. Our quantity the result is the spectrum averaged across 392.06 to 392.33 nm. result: 9.93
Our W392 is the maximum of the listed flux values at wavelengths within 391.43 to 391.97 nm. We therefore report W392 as 10.9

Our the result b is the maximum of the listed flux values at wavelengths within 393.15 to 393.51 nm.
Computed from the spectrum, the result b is 8.26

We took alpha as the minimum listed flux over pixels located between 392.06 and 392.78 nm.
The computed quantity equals 9.09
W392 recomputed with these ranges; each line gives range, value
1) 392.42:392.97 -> 10.7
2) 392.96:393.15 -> 9.3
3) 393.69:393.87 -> 6.55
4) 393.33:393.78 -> 6.45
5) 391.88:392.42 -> 10.4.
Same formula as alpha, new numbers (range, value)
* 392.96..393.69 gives 1.81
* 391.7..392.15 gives 8.94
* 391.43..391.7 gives 9.46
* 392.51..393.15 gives 8.56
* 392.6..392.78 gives 9.64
